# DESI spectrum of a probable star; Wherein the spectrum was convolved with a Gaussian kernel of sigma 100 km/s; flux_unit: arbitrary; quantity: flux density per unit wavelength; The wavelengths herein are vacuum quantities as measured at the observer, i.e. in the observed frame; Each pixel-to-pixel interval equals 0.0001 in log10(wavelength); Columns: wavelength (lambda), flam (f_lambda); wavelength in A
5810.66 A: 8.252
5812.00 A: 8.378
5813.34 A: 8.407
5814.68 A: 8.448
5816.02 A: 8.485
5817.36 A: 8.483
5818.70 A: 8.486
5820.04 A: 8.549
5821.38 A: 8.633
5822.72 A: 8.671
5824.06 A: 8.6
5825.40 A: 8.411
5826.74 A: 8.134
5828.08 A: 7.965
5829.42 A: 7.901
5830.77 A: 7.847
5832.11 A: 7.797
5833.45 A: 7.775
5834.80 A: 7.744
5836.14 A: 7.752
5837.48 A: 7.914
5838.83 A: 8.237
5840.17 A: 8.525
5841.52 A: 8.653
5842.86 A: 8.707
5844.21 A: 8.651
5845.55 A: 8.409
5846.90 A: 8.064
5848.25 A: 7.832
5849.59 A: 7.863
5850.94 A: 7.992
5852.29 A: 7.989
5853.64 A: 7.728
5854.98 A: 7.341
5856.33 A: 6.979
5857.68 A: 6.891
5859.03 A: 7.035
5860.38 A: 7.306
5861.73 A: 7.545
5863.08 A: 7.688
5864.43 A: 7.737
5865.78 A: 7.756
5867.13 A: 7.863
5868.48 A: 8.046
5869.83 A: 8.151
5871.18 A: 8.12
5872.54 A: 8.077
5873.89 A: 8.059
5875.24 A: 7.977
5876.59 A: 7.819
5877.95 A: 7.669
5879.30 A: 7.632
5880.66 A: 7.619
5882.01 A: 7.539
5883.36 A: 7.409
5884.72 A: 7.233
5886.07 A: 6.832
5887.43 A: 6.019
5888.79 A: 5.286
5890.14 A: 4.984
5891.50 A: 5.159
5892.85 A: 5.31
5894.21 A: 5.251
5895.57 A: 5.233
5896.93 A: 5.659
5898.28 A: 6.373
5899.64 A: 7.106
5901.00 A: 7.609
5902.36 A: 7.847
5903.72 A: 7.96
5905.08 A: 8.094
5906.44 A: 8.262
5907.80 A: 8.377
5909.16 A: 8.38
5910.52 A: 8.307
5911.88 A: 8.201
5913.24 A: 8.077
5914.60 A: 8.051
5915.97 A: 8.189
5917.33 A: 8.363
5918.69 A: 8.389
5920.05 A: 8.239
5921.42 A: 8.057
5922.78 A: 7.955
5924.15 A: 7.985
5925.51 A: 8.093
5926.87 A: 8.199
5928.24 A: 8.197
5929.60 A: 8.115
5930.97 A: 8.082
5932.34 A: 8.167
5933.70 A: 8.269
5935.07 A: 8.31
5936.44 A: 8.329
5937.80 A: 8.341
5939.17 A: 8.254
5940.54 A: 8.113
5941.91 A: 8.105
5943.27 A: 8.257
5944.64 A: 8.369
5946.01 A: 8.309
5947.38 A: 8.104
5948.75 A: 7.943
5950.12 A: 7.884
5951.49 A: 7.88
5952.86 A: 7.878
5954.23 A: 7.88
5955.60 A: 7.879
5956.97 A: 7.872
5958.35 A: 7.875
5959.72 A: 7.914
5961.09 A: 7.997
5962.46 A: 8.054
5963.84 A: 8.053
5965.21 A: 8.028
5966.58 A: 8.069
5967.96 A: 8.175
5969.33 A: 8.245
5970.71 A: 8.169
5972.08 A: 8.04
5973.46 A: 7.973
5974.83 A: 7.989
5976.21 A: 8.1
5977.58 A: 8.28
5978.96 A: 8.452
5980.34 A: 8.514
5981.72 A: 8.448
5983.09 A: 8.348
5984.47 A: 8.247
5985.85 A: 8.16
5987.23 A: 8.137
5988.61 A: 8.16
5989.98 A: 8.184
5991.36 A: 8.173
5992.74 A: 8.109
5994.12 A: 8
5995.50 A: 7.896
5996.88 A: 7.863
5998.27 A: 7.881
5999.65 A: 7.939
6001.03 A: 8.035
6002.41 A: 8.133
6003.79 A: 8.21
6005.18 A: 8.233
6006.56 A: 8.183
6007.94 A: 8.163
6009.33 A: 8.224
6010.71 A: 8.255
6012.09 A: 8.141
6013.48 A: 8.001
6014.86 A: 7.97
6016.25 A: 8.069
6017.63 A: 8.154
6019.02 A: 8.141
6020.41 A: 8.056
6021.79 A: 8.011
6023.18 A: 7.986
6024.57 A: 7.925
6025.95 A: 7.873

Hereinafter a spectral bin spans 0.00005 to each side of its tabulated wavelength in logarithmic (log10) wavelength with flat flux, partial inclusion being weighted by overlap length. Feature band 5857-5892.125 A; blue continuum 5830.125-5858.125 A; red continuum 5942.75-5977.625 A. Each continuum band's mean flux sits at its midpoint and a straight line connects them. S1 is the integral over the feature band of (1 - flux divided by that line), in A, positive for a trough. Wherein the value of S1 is 3.01 A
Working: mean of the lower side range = 7.95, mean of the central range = 7.29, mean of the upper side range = 8.04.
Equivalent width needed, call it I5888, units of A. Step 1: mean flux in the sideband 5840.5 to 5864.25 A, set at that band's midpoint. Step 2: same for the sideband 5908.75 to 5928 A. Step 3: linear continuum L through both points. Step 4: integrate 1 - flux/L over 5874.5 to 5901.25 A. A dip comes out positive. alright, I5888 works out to 4.8 A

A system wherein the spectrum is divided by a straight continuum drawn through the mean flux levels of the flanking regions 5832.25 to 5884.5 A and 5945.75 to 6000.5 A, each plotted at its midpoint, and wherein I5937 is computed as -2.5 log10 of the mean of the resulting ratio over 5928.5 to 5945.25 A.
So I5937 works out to -0.03 mag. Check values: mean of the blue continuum 7.84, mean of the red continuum 8.08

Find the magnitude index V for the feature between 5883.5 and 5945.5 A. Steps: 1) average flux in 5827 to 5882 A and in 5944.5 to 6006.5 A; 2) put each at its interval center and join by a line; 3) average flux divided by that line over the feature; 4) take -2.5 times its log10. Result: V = 0.06 mag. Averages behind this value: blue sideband 7.86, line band 7.56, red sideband 8.09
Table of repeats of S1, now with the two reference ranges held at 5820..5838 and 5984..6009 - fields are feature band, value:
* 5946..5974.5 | 0.3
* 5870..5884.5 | 0.6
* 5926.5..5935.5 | -0.1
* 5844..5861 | 0.9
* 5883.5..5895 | 3.2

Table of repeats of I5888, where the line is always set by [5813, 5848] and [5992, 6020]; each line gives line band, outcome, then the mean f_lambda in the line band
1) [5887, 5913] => 4.3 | 6.84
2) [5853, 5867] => 1.4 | 7.42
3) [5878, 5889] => 1.5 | 7.06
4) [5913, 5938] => 0.0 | 8.18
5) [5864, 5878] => 0.5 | 7.95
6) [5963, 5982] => -0.1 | 8.17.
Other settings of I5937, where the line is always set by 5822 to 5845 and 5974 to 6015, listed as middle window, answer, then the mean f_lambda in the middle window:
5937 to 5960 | 0.01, 8.06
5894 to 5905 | 0.21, 6.77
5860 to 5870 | 0.06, 7.76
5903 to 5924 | 0.00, 8.19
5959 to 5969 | 0.01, 8.05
